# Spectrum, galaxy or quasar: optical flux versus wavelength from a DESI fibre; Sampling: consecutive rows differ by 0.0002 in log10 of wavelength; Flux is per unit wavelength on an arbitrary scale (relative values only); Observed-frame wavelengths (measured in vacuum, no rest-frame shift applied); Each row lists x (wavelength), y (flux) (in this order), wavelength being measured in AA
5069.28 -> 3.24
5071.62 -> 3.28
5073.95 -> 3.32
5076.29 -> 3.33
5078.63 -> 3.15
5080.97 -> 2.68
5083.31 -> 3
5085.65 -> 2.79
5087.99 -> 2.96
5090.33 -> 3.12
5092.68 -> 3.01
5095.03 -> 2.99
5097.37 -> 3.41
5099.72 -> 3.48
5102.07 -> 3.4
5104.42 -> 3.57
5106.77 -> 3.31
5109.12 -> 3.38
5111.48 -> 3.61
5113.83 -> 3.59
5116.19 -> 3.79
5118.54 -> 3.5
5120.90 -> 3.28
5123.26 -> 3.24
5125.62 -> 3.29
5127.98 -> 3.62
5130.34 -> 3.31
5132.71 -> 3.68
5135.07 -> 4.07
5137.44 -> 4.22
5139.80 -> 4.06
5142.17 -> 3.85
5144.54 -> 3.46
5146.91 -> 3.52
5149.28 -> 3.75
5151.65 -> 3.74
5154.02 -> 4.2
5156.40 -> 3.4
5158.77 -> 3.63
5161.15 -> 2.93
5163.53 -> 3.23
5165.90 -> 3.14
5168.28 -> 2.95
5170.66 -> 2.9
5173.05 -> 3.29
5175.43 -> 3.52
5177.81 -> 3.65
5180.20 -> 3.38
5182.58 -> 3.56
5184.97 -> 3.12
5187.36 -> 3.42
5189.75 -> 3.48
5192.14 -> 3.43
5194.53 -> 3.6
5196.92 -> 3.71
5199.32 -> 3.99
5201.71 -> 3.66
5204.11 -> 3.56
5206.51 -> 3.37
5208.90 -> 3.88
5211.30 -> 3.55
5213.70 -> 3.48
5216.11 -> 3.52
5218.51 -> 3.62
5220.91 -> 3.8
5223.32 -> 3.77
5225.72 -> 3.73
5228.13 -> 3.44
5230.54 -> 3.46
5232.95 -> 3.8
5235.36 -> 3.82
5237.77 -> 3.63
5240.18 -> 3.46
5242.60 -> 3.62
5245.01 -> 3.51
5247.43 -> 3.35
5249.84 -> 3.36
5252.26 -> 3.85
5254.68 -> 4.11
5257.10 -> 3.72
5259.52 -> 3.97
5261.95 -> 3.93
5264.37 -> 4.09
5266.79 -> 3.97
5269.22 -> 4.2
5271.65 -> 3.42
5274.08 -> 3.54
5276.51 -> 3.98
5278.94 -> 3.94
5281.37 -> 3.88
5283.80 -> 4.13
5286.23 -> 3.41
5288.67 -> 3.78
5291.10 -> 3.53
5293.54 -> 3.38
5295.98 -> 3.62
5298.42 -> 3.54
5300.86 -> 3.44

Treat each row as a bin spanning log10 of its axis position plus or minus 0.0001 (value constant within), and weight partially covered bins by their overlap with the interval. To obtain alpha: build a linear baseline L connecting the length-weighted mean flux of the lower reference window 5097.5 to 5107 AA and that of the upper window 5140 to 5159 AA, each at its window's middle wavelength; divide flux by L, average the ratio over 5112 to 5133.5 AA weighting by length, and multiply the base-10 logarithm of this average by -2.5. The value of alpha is 0.027 mag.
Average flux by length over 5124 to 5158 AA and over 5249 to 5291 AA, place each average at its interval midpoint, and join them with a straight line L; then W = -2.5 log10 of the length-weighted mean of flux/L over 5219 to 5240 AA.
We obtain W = 0.04 mag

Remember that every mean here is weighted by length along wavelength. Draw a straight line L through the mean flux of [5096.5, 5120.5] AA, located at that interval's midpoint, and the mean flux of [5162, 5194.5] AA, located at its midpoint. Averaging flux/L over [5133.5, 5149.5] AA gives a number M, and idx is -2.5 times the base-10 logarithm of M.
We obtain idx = -0.13 mag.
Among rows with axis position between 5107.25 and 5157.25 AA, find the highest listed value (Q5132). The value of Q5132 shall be 4.22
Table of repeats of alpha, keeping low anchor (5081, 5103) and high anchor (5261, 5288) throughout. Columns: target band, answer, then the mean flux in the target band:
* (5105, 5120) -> -0.11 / 3.53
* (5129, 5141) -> -0.18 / 3.86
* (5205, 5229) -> 0.00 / 3.62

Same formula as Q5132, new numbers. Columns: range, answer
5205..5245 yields 3.88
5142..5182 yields 4.2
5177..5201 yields 3.99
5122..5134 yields 3.68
